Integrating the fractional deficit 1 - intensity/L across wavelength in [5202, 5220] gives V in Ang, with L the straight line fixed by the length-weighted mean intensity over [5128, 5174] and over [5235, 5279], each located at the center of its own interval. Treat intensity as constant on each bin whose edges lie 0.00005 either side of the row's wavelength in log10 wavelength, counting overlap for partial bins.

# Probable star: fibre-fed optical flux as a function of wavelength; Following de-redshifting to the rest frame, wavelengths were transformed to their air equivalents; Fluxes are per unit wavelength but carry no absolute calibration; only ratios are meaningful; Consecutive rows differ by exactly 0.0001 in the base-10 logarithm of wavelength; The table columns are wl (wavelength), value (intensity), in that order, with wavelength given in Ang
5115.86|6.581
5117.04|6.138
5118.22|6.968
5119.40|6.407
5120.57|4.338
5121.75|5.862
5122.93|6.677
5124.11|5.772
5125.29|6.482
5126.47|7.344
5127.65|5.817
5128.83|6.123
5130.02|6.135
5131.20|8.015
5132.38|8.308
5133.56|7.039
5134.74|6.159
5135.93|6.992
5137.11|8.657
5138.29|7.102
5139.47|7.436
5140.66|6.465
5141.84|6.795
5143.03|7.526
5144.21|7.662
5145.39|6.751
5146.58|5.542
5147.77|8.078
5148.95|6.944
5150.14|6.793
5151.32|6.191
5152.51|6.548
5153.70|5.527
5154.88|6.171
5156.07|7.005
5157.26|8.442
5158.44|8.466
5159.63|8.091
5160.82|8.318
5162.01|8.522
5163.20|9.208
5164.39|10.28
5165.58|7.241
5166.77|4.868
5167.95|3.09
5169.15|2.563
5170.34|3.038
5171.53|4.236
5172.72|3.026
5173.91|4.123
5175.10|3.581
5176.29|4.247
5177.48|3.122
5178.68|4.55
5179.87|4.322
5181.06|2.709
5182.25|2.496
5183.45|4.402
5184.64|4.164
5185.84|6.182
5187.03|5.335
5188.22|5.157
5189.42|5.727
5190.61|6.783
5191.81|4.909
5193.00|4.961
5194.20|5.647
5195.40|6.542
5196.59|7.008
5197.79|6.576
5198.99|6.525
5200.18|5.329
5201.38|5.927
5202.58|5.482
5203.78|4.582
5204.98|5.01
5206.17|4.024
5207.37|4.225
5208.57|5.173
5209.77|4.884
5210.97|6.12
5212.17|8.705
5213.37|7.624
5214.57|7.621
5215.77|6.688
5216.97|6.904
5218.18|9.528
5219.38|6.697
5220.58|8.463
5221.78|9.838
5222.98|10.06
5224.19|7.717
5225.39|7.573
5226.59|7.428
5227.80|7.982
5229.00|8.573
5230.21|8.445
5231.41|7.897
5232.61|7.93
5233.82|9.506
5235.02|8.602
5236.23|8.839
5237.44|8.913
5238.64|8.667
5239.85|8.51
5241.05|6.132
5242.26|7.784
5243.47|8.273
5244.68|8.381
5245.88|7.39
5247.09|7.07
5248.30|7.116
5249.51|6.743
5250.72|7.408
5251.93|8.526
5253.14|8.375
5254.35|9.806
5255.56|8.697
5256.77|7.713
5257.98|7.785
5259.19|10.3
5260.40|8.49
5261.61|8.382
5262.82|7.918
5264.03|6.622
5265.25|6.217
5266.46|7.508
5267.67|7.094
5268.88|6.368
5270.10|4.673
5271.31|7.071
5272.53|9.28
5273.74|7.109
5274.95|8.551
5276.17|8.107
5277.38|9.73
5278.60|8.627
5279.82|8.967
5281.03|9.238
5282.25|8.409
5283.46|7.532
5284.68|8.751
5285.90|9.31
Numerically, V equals 2.8 Ang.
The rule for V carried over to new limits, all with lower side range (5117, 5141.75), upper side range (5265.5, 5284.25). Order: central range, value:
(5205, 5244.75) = -0.9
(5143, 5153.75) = 0.1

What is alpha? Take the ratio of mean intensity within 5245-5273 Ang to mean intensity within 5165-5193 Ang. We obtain 1.76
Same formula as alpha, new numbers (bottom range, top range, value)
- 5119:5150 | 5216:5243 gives 1.22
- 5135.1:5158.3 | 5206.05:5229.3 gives 1.05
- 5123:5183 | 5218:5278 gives 1.30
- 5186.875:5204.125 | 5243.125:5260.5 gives 1.40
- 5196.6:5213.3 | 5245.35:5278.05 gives 1.37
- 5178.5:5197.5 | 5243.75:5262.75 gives 1.60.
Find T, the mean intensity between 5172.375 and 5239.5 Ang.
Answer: 6.33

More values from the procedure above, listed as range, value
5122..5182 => 6.25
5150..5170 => 6.85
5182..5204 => 5.52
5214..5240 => 8.29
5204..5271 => 7.6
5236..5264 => 8.1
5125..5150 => 7.02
